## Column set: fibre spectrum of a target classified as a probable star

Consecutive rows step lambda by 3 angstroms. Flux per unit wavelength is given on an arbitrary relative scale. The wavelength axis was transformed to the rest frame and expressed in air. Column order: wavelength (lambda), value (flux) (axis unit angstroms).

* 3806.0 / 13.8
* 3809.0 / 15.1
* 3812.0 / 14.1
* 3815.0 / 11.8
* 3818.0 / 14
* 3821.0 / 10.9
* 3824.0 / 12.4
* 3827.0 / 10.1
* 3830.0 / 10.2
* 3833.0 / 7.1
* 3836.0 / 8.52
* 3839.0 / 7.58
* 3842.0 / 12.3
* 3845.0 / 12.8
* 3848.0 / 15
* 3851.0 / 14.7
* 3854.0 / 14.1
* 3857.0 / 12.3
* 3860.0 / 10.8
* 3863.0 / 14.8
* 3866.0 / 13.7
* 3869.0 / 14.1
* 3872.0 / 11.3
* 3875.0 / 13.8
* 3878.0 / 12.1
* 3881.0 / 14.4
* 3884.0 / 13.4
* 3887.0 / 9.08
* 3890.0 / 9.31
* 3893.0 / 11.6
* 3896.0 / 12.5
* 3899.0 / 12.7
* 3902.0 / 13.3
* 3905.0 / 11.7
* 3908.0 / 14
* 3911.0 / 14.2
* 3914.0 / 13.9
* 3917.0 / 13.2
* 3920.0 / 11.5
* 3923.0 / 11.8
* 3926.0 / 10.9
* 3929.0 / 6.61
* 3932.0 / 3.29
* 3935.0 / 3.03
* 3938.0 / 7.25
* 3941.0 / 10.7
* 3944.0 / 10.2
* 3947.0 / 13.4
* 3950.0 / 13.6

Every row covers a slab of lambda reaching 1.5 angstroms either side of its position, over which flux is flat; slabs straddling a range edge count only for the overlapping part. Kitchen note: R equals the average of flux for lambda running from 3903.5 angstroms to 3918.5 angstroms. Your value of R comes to 13.4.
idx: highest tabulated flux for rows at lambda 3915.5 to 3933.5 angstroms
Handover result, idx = 13.2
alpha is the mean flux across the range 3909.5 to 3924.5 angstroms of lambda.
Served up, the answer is 12.9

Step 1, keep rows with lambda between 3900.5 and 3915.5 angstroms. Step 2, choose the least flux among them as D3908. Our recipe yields 11.7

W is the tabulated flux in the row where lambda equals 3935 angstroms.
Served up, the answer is 3.03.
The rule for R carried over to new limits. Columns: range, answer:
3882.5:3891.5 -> 10.6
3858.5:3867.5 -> 13.1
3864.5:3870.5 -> 13.9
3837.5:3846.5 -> 10.9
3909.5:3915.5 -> 14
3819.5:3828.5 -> 11.1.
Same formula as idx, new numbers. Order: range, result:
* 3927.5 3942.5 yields 10.7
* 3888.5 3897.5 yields 12.5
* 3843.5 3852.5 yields 15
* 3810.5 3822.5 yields 14.1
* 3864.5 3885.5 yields 14.4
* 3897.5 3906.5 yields 13.3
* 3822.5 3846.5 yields 12.8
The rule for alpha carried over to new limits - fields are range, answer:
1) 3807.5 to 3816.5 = 13.7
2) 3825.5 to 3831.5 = 10.1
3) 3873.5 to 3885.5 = 13.4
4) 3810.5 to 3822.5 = 12.7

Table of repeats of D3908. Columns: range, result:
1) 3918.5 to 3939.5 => 3.03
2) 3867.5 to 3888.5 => 9.08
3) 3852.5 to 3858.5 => 12.3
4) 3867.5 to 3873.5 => 11.3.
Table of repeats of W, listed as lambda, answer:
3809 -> 15.1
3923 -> 11.8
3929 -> 6.61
